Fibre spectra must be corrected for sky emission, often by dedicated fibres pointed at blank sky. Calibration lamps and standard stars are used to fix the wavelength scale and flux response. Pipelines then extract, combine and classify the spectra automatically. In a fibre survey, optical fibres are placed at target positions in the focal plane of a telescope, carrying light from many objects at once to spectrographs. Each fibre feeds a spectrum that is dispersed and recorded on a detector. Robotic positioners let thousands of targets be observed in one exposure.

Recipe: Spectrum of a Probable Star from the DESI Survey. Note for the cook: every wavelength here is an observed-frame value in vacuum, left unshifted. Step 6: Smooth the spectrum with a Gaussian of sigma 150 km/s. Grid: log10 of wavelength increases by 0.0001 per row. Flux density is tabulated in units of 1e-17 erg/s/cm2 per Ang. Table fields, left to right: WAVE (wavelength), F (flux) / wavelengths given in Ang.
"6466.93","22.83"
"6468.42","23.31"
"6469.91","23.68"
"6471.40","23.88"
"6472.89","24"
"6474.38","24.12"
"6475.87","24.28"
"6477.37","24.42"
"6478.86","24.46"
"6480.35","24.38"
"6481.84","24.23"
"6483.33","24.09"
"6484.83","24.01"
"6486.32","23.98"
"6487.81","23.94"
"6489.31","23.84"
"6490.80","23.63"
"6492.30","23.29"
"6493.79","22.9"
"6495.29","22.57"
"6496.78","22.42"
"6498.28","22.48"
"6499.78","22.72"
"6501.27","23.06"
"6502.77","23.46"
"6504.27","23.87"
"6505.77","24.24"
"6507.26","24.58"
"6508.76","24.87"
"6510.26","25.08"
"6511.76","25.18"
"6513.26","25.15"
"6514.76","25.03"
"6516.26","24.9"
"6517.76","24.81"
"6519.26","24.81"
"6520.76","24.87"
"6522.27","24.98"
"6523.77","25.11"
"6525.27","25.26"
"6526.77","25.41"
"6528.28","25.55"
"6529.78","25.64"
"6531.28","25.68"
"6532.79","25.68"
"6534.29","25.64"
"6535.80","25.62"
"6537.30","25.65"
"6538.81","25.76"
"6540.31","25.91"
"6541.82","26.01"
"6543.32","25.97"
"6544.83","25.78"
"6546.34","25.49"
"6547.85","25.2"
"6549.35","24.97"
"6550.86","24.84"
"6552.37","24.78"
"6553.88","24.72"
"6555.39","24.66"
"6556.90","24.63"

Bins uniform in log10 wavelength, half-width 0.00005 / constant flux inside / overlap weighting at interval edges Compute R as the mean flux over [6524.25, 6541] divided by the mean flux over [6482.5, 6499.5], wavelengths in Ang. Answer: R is 1.1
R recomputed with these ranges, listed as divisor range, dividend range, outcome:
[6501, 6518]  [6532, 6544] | 1.05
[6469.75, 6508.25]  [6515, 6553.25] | 1.07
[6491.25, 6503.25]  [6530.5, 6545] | 1.13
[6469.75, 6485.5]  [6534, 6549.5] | 1.06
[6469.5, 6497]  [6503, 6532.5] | 1.05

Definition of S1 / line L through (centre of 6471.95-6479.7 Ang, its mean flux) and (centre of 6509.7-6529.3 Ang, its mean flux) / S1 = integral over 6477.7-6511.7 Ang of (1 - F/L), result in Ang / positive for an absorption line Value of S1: 1.2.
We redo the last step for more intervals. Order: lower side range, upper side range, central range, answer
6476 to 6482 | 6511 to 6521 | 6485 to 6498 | 0.66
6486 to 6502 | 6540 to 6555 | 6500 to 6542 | -1.34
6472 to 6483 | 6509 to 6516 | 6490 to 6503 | 0.93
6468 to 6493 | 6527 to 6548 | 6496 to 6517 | 0.58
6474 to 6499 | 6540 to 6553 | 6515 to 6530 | -0.23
